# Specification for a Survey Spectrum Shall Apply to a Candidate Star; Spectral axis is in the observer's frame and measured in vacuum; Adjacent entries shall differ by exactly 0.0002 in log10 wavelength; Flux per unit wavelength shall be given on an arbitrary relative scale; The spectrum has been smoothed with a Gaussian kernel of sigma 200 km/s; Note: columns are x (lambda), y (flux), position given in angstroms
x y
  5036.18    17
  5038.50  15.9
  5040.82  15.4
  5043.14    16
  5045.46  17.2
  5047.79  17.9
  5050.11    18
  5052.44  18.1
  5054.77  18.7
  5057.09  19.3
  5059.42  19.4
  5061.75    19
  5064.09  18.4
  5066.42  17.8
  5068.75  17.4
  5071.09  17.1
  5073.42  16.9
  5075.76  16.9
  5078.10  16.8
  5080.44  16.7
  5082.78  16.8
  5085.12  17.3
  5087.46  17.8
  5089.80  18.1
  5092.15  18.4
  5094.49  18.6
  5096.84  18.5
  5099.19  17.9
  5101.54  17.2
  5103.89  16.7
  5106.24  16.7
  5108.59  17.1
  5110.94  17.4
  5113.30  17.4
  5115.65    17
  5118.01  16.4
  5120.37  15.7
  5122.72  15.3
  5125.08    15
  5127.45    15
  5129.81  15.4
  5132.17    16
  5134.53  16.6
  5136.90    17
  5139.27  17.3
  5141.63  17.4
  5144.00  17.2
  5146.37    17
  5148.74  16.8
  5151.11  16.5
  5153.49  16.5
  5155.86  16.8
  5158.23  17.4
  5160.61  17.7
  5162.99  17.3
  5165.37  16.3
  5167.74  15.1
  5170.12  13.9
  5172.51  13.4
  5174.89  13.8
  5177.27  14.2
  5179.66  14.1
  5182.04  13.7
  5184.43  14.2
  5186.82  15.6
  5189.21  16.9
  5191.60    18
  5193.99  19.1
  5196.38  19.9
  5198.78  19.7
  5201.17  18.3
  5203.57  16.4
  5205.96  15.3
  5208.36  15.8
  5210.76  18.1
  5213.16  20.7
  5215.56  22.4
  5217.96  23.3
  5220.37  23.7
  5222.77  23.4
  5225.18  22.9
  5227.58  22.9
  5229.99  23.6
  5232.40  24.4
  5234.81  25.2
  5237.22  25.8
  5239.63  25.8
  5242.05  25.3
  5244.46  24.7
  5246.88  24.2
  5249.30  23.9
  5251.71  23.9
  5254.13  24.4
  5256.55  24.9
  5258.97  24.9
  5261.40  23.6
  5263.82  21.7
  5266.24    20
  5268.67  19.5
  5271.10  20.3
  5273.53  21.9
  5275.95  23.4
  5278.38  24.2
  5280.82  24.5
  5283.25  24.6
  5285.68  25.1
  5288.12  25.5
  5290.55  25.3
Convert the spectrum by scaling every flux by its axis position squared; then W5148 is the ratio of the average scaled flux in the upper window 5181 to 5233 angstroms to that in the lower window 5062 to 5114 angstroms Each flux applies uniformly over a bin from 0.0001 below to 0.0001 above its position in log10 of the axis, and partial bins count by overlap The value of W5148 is 1.2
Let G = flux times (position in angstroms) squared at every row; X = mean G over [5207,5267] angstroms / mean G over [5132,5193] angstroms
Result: 1.5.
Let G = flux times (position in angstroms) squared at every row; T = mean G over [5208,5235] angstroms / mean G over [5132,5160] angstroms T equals 1.36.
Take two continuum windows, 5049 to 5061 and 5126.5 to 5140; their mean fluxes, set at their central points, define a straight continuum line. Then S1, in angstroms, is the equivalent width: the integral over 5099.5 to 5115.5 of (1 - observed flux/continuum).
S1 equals -0.1 angstroms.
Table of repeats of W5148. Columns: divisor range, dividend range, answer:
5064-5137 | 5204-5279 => 1.41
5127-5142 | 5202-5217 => 1.14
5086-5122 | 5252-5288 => 1.42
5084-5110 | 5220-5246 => 1.45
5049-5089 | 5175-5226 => 1.08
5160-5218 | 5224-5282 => 1.44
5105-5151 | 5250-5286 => 1.48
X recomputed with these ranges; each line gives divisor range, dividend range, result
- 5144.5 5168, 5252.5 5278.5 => 1.40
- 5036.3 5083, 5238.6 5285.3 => 1.45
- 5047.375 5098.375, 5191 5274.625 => 1.31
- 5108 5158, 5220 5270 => 1.50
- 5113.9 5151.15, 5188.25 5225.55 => 1.23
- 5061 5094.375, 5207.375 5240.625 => 1.37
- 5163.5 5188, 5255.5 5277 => 1.59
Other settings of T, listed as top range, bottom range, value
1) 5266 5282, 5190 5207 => 1.26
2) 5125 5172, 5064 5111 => 0.96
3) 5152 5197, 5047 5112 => 0.93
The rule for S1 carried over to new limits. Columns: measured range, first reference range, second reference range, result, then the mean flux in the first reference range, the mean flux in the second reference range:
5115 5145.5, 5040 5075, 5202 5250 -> 5.4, 17.8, 22.3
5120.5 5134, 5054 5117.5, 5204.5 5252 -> 2.6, 17.7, 22.7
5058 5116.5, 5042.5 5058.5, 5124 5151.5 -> -0.9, 18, 16.4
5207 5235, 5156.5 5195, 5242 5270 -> -2.8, 15.7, 23.3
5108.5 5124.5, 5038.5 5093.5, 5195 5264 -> 2.1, 17.6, 22.4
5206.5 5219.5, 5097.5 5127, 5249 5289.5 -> 0.6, 16.6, 23.3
